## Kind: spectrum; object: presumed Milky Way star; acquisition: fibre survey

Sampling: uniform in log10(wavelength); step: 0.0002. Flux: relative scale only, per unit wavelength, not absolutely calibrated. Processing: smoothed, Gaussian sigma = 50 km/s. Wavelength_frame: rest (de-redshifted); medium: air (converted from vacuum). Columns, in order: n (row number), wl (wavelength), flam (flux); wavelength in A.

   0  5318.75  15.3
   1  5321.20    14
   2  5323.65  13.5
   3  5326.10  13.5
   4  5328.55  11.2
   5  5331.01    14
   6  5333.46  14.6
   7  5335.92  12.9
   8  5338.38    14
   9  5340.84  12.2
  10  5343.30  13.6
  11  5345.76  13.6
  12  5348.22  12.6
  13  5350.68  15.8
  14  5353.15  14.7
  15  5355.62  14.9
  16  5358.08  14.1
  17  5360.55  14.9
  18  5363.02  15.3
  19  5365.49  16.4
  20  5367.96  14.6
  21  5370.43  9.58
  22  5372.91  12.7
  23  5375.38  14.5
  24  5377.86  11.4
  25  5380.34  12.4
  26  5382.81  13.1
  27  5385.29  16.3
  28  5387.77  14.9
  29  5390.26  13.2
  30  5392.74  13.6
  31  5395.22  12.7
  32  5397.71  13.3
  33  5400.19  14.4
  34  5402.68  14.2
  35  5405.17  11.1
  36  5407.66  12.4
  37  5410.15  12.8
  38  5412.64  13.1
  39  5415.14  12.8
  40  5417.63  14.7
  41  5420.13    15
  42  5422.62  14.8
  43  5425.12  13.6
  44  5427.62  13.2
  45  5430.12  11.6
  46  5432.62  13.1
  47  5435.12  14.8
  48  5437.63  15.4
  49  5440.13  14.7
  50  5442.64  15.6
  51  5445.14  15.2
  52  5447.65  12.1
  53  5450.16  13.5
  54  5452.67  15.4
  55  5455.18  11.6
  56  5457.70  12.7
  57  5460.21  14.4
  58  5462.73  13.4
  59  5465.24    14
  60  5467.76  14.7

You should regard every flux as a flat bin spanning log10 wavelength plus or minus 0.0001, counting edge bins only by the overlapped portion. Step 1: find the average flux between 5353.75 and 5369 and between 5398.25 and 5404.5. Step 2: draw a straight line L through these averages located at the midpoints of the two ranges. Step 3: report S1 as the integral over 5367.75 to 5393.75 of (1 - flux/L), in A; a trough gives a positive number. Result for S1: 2.2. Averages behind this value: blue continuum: 15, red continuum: 13.9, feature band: 13.2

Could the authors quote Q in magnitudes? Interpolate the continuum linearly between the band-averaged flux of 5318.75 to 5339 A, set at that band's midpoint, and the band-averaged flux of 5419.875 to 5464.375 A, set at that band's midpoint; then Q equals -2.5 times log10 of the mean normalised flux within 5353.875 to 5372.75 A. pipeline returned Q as -0.04 mag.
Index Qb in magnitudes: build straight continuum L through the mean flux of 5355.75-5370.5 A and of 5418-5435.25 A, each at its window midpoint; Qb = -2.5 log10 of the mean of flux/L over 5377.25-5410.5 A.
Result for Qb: 0.07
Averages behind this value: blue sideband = 14.6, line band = 13.3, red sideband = 13.7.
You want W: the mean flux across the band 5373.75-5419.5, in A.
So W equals 13.4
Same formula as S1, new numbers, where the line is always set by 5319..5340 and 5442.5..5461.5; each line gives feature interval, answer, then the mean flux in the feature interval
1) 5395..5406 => 0.30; 13.3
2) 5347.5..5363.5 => -1.28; 14.6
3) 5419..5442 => -0.65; 14.1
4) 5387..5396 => 0.03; 13.6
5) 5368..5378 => 0.86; 12.4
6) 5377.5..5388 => -0.06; 13.7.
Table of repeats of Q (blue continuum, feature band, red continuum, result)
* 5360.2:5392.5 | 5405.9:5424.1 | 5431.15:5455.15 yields 0.036 mag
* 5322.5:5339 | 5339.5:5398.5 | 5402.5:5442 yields -0.025 mag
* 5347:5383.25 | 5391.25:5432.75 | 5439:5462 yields 0.042 mag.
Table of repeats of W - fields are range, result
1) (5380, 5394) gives 14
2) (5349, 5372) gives 14.4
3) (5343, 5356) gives 14.2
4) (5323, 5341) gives 13.3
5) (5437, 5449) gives 14.6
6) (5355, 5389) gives 13.9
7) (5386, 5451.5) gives 13.7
